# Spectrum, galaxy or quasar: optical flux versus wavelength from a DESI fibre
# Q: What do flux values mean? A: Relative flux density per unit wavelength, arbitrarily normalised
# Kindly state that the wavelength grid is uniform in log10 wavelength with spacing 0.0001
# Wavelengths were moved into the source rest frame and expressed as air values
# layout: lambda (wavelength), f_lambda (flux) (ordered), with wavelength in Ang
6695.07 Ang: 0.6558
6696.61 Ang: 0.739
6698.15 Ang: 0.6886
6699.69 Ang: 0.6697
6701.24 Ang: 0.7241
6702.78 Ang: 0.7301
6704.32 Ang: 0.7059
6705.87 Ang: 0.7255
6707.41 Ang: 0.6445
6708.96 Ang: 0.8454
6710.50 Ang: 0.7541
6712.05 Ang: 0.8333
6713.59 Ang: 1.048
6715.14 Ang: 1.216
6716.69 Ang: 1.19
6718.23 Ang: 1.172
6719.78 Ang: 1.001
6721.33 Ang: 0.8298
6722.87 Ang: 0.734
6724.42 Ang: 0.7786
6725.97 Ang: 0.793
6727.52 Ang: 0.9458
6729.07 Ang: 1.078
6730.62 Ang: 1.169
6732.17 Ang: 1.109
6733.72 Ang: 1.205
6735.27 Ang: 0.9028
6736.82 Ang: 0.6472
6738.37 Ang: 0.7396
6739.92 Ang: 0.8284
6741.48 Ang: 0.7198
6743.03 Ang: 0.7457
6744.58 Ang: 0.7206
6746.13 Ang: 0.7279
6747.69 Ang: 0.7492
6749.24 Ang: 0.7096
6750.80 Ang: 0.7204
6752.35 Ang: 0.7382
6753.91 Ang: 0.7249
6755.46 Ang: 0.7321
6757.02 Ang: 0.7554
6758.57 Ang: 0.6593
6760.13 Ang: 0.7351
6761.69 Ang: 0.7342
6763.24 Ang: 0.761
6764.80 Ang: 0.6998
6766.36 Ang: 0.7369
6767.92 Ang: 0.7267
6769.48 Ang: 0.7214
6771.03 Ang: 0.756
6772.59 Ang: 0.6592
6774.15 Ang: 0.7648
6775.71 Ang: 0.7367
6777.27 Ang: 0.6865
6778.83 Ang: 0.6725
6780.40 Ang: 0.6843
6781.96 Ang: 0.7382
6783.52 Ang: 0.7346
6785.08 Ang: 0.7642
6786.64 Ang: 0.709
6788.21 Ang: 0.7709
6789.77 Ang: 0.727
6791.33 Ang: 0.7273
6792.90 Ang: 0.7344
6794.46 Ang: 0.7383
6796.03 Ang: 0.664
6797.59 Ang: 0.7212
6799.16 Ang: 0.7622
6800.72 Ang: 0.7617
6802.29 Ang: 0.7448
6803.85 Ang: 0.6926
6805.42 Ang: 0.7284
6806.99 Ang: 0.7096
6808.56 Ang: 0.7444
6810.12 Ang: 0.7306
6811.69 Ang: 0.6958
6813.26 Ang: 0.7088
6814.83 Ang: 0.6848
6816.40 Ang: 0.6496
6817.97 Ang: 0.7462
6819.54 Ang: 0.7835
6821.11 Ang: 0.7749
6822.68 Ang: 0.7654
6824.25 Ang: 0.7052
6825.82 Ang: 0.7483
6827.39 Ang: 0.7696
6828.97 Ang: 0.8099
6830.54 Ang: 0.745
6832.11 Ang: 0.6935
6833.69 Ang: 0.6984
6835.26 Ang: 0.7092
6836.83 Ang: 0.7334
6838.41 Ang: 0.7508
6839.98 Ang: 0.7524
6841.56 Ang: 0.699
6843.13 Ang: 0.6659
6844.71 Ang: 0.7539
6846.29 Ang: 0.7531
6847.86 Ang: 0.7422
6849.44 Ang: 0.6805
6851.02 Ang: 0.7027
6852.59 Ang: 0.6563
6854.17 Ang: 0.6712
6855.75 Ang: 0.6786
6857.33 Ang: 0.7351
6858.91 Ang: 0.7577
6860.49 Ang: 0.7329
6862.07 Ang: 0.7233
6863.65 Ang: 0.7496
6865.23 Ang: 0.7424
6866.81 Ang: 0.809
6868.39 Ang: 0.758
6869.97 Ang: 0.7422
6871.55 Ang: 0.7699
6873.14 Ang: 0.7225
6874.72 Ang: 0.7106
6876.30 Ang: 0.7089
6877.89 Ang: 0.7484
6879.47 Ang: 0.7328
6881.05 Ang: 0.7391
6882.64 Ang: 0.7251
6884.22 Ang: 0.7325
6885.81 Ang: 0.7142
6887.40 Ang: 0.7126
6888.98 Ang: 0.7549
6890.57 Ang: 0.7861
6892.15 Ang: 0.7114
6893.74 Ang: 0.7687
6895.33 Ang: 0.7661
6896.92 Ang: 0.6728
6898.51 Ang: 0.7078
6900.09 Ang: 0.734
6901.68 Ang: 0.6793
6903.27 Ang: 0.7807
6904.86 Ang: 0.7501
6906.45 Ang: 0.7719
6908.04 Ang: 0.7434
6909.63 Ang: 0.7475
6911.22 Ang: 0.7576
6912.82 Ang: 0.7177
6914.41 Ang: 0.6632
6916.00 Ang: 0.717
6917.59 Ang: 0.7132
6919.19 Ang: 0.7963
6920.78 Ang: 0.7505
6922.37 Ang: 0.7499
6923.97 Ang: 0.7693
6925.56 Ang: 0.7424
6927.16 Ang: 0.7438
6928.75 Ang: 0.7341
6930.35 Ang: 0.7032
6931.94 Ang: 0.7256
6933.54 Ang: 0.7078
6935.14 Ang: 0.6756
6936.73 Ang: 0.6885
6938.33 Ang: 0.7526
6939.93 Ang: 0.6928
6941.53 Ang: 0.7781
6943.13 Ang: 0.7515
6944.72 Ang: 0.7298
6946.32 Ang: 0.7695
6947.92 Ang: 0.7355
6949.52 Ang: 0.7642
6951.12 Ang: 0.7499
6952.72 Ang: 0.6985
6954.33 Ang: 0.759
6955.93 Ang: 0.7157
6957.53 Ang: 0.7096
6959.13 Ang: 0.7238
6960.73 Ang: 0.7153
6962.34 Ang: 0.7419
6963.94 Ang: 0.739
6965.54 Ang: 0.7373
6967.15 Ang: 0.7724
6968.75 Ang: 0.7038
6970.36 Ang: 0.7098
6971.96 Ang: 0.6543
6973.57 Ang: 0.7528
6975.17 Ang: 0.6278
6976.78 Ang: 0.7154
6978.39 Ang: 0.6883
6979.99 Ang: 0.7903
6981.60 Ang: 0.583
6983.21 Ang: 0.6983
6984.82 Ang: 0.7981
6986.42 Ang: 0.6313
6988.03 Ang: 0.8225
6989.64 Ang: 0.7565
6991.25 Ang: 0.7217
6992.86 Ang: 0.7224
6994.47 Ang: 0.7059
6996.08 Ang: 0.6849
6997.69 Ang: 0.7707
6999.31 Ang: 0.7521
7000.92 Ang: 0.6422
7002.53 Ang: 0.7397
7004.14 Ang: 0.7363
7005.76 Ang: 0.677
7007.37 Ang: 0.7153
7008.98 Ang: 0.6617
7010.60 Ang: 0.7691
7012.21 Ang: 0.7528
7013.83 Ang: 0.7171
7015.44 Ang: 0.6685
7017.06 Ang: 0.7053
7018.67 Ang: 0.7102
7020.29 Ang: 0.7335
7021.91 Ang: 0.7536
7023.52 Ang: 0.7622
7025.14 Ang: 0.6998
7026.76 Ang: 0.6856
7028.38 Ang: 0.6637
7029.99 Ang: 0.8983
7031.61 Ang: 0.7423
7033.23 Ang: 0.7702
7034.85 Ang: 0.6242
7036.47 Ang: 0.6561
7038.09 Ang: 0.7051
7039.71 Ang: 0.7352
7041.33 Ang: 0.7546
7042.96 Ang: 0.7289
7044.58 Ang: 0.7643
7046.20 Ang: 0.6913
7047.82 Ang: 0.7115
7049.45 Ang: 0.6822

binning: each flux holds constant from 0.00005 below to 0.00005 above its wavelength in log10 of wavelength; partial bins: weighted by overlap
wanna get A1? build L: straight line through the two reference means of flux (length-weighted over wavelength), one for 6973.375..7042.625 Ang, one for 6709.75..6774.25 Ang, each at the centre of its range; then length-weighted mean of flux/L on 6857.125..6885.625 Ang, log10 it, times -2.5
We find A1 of 0.05 mag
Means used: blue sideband 0.833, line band 0.741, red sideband 0.718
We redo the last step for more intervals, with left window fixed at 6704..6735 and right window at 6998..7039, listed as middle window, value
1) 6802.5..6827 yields 0.20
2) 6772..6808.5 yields 0.22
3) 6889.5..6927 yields 0.09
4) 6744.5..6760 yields 0.26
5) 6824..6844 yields 0.17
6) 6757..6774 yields 0.25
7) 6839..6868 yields 0.16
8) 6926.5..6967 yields 0.06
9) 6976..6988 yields 0.05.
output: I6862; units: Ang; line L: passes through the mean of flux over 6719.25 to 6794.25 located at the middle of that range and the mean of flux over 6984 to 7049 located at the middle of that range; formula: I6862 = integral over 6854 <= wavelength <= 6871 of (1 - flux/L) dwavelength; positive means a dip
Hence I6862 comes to 0.4 Ang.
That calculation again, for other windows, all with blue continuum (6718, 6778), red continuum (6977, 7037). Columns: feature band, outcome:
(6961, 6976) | 0.3 Ang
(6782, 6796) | 1.0 Ang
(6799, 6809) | 0.6 Ang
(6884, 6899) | 0.4 Ang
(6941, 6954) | -0.2 Ang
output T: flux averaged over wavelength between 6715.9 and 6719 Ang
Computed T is 1.18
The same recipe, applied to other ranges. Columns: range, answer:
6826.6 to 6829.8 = 0.788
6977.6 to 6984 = 0.69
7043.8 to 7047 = 0.728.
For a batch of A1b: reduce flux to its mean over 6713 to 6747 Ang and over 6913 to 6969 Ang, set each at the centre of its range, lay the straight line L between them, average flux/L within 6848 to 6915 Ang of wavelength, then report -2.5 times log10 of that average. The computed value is 0.08 mag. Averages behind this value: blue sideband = 0.921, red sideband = 0.732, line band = 0.731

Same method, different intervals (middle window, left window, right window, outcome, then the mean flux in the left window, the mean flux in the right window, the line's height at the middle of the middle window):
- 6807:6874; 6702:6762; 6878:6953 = 0.07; 0.842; 0.735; 0.778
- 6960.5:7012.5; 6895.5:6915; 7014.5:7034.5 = 0.02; 0.729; 0.73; 0.73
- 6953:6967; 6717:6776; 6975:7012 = 0.00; 0.811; 0.716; 0.728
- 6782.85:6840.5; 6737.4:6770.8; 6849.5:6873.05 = 0.00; 0.733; 0.729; 0.731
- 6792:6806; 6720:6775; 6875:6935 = 0.07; 0.795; 0.734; 0.775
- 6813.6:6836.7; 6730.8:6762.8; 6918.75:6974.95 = 0.05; 0.787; 0.731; 0.765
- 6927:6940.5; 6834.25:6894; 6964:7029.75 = 0.02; 0.73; 0.717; 0.723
